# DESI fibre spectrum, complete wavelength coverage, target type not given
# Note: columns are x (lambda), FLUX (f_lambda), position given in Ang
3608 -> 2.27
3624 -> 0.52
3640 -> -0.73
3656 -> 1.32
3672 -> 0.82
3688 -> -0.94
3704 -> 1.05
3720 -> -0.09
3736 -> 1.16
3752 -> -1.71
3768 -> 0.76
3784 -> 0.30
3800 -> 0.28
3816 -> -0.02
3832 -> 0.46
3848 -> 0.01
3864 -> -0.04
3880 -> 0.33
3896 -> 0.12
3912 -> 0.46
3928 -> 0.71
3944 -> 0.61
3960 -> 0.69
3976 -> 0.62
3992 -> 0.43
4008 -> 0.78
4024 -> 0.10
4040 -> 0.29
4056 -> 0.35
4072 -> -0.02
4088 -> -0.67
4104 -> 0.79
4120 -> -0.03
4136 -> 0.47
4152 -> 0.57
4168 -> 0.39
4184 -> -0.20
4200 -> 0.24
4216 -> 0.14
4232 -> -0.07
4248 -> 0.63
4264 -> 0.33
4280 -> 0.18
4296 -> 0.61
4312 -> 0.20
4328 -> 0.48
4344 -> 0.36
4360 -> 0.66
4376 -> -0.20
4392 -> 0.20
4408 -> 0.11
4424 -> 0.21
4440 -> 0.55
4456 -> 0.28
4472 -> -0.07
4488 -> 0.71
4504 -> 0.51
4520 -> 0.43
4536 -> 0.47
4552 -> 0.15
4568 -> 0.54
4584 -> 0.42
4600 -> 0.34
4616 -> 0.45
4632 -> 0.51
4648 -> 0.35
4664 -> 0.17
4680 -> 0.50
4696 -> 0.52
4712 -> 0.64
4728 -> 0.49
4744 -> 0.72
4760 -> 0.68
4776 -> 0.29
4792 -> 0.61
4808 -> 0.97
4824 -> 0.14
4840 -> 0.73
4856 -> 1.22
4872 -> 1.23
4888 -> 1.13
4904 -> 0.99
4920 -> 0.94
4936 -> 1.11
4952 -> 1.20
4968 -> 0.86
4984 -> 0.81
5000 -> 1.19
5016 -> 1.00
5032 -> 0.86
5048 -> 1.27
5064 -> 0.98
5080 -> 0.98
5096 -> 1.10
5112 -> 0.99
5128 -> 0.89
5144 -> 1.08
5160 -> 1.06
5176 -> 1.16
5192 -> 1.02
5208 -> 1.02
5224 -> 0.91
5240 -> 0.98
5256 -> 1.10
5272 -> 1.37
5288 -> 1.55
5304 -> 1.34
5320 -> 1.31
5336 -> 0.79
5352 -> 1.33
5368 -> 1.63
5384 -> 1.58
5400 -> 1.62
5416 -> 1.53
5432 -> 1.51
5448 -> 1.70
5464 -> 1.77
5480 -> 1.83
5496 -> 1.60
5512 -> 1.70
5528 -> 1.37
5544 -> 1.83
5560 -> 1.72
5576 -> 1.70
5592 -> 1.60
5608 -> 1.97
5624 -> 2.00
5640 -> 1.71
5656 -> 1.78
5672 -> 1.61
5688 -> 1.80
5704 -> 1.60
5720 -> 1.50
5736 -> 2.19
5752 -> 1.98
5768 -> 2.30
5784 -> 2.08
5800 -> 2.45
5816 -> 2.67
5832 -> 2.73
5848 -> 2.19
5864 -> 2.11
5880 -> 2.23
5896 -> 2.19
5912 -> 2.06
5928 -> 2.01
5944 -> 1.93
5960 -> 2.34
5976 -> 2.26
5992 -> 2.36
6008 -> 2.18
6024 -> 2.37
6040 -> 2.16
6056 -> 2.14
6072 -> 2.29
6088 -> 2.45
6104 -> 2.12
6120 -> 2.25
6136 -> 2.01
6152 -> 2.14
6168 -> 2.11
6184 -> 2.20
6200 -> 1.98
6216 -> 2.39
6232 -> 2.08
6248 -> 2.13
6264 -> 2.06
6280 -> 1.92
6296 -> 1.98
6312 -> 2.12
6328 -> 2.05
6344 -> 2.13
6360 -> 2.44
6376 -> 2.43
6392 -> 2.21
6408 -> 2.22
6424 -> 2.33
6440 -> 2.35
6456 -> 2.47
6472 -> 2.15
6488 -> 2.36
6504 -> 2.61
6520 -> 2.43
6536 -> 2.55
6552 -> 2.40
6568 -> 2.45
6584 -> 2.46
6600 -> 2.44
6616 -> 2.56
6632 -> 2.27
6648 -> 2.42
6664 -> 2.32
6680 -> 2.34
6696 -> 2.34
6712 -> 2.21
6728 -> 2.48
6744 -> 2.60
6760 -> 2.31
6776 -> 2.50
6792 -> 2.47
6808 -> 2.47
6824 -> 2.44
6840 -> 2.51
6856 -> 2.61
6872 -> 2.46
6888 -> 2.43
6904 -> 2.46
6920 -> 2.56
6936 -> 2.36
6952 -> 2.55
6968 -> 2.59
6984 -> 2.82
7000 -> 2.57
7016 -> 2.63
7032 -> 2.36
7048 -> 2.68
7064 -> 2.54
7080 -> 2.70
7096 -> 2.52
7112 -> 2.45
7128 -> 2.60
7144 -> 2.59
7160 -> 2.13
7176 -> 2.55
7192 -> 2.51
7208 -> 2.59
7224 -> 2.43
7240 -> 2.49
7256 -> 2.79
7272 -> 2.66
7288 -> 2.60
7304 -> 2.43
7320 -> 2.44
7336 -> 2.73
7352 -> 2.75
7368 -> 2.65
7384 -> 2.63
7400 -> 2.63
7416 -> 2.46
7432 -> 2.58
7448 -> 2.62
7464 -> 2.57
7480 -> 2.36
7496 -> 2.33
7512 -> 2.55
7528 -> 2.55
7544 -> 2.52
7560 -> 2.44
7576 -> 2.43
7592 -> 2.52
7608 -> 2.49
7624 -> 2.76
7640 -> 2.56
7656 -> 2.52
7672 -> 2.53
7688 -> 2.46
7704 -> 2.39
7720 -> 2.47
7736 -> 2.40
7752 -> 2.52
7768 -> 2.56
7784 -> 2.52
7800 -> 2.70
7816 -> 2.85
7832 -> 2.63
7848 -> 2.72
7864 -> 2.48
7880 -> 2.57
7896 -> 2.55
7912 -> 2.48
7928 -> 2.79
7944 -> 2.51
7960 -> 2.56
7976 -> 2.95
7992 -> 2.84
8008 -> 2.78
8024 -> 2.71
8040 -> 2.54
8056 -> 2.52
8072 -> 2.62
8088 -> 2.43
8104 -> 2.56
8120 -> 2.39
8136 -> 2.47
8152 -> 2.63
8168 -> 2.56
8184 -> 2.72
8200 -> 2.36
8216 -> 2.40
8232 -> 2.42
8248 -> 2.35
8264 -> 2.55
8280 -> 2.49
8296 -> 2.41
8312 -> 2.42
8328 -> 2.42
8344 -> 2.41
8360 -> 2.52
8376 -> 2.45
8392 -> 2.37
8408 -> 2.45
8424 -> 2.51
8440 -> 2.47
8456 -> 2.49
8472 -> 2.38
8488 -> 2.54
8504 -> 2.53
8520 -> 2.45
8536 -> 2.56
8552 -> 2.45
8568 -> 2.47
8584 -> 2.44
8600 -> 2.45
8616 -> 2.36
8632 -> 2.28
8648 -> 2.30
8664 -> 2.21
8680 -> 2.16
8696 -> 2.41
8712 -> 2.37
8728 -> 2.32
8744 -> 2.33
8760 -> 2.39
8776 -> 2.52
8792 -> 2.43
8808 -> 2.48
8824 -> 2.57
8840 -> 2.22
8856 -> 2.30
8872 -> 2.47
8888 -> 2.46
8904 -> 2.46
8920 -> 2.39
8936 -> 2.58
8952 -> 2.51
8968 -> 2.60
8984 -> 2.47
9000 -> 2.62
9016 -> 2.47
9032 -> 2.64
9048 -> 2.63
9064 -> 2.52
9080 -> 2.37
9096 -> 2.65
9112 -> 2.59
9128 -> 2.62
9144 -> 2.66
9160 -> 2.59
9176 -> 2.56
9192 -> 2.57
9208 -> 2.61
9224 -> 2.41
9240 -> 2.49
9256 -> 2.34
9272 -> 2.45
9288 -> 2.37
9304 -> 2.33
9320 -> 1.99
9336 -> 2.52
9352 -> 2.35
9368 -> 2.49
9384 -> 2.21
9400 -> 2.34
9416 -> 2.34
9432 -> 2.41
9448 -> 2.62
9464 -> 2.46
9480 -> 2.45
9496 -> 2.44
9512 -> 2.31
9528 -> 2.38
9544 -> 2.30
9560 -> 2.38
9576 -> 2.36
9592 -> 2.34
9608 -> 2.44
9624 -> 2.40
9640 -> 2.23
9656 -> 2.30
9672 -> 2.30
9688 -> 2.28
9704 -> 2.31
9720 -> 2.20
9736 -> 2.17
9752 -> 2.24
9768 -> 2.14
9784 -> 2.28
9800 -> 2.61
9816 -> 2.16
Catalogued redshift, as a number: 0.215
